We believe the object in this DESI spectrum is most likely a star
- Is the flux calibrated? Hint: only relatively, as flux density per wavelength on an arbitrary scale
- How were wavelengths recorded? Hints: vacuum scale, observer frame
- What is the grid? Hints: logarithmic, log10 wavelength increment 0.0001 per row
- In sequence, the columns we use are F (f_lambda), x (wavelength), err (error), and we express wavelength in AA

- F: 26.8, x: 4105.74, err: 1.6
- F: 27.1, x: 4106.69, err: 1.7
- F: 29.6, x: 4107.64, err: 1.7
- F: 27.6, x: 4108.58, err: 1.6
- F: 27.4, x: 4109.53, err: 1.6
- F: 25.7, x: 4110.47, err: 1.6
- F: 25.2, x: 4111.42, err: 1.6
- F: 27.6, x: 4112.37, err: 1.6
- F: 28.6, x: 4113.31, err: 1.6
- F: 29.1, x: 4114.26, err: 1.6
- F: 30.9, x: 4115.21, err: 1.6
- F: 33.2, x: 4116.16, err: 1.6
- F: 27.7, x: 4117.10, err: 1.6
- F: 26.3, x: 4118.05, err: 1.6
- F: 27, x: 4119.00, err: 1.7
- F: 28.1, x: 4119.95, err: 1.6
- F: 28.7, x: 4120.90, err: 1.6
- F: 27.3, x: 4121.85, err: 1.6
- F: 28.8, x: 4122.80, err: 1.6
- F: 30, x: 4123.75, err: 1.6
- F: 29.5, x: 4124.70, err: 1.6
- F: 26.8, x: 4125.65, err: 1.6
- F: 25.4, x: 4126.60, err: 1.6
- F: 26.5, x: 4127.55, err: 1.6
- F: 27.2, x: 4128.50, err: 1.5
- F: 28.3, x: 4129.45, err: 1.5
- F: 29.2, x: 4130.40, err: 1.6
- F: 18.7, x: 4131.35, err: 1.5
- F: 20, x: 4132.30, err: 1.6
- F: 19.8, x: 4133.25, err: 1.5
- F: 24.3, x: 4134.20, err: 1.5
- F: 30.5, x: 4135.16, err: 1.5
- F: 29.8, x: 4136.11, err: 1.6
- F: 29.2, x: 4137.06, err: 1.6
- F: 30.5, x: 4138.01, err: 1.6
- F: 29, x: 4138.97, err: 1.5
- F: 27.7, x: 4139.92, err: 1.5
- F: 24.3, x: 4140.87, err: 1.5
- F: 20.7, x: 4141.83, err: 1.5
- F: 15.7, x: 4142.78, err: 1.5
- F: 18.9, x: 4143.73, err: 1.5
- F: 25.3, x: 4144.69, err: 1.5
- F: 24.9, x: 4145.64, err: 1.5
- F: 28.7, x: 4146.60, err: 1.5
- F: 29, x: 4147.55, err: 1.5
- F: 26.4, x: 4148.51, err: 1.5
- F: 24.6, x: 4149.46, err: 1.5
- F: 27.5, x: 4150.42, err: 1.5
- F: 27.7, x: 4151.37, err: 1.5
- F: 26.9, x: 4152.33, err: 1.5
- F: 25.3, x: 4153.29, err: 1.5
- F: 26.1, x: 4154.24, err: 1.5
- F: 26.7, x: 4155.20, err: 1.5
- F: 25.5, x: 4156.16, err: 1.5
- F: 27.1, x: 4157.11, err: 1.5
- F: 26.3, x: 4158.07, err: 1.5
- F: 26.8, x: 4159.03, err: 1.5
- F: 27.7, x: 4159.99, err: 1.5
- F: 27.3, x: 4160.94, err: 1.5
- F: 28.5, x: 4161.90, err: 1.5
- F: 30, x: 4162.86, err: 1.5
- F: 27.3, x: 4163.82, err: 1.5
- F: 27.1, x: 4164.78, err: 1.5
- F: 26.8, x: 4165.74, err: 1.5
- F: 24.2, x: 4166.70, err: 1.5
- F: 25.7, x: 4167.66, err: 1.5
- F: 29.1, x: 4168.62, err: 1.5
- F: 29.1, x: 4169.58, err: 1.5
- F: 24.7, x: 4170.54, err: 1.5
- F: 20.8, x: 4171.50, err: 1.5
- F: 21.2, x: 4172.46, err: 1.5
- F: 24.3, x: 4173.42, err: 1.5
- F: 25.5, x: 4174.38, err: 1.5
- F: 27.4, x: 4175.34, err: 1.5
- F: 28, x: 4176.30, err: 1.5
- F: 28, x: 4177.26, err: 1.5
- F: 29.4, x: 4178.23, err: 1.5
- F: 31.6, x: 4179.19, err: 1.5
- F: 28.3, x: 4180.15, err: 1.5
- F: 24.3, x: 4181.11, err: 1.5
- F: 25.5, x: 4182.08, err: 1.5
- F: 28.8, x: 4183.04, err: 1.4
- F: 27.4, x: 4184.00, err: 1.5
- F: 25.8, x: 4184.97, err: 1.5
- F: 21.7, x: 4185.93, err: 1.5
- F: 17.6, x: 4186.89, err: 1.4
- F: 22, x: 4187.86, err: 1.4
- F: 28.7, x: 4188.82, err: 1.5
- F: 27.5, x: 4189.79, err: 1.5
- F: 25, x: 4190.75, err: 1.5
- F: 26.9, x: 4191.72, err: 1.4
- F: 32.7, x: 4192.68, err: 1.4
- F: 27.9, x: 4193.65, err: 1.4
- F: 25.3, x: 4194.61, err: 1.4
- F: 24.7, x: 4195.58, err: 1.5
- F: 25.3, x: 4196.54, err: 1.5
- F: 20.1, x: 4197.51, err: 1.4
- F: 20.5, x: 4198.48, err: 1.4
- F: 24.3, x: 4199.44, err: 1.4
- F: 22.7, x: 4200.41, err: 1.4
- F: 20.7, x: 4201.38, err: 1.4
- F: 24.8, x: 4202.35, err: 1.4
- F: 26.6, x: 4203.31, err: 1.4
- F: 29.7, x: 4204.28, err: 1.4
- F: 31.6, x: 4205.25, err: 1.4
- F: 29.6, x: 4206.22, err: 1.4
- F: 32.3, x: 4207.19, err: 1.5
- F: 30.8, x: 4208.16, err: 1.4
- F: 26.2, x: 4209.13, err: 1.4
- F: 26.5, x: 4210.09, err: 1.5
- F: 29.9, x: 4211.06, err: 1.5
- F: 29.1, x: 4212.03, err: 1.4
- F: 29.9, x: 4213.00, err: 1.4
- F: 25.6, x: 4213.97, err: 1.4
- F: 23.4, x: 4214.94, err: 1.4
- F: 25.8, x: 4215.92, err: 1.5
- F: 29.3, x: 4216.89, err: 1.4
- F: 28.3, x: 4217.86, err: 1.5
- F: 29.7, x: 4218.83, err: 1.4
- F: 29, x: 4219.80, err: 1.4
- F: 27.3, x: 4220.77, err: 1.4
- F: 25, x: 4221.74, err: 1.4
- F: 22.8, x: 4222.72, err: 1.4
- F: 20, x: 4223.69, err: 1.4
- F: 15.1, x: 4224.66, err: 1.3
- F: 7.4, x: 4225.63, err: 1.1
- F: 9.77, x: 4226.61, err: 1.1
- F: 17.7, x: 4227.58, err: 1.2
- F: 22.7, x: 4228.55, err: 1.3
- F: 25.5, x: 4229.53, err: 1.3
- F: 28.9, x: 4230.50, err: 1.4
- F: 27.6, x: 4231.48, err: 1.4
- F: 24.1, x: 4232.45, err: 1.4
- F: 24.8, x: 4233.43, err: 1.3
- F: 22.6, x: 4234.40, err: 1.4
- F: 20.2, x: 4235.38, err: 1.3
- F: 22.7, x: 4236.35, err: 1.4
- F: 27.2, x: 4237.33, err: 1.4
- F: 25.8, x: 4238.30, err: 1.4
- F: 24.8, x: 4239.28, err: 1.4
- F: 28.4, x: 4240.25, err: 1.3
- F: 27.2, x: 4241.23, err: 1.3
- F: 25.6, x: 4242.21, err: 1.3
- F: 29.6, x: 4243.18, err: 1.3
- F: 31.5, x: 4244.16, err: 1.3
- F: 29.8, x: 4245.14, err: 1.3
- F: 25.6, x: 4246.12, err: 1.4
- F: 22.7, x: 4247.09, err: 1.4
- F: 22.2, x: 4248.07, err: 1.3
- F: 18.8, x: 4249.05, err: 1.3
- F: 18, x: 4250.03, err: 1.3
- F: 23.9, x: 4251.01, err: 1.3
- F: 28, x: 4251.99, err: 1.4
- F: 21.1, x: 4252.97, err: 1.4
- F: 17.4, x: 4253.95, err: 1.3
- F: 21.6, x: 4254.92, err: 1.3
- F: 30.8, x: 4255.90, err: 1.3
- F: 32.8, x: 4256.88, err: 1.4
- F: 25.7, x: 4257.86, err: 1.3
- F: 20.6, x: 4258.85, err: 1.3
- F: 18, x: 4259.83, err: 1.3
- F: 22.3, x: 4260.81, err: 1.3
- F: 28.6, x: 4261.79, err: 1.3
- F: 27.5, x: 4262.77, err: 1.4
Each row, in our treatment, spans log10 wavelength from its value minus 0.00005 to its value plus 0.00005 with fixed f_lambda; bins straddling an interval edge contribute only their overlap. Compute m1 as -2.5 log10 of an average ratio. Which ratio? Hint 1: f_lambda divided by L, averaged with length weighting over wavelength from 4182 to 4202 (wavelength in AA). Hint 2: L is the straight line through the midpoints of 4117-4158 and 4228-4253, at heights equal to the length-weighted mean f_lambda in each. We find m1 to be 0.03 mag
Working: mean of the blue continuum 26.2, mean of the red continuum 25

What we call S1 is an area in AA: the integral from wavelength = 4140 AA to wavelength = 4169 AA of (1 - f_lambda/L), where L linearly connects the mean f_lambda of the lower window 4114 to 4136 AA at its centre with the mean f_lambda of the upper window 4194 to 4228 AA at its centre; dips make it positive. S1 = 0.4 AA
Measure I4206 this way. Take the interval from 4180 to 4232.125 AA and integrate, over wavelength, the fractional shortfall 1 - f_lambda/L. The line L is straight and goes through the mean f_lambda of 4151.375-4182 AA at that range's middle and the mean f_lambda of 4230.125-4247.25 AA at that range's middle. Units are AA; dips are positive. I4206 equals 2.3 AA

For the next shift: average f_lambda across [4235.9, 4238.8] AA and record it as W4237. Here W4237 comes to 25.2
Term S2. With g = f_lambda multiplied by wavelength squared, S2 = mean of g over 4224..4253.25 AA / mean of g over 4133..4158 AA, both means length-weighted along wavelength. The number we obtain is 0.94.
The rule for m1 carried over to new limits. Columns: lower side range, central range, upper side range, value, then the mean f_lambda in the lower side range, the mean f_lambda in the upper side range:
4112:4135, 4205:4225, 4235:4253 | -0.06 mag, 27.1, 25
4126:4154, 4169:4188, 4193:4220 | 0.03 mag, 25.6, 26.8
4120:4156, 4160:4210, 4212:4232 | -0.07 mag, 26.1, 23.7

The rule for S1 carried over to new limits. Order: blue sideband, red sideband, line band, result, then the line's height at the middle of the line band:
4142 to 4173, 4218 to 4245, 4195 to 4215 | -1.5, 24.6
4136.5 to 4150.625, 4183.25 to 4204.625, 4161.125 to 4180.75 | -1.3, 25.2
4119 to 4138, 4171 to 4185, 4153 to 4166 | -0.2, 26.6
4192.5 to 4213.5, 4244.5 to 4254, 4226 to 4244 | 0.0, 24.3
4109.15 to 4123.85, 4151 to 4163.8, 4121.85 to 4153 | 1.8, 27.6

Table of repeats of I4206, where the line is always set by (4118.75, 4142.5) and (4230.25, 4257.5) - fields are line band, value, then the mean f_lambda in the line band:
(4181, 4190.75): 0.3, 25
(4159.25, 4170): -0.6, 27.5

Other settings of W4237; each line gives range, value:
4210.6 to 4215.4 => 27.6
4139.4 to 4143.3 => 22.2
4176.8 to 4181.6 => 28.3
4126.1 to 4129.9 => 26.9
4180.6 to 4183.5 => 26.2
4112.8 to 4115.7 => 29.5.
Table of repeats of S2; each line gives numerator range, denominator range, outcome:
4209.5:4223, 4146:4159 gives 1.05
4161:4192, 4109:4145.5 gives 1.01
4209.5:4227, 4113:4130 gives 0.90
